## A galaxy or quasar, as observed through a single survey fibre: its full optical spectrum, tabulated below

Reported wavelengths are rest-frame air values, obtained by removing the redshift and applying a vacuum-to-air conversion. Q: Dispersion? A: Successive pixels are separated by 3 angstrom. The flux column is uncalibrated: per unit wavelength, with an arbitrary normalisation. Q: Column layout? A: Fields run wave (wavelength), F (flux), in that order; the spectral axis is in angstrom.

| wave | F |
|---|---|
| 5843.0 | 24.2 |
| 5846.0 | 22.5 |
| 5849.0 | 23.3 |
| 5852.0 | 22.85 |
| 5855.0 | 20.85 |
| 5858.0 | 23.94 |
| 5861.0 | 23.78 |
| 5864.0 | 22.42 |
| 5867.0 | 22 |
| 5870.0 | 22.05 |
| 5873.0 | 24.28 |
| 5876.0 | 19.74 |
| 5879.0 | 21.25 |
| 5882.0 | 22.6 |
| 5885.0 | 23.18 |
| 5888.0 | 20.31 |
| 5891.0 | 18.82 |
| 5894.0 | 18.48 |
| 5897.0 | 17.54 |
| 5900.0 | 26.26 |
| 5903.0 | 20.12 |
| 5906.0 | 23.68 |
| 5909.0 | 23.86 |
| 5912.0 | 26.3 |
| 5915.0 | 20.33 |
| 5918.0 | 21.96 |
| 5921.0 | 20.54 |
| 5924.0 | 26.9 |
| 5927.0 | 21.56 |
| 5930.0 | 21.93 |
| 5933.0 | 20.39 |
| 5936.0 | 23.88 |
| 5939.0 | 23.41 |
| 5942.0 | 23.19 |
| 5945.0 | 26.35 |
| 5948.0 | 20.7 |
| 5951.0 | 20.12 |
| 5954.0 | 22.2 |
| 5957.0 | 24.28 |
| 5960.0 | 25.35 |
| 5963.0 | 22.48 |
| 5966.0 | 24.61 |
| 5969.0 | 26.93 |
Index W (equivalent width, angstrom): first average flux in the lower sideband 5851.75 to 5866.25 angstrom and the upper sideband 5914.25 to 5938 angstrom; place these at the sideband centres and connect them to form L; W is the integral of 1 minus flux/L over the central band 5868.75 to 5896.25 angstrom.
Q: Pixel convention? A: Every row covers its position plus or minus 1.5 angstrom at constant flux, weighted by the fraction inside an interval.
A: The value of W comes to 1.8 angstrom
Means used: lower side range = 22.7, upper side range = 22.3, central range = 21.1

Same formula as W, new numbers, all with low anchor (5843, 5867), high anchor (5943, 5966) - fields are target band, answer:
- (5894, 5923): 1.1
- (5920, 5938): 0.4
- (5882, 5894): 1.2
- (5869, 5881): 0.6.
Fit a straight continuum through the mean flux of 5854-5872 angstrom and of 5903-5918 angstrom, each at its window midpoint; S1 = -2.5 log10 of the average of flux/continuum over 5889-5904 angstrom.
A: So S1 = 0.13 mag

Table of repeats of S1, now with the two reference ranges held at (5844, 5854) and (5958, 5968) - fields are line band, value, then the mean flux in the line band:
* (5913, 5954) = 0.07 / 22.4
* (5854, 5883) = 0.04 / 22.3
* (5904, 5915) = -0.01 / 23.8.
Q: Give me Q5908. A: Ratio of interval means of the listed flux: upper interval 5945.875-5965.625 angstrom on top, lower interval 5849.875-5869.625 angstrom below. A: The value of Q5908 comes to 1.0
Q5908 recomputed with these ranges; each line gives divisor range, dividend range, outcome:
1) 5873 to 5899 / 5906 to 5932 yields 1.11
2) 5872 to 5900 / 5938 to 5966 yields 1.11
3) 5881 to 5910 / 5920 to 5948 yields 1.08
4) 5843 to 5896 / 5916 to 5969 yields 1.05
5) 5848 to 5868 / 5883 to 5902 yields 0.91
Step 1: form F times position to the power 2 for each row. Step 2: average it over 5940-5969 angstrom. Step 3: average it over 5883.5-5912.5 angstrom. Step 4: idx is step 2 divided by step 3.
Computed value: 1.10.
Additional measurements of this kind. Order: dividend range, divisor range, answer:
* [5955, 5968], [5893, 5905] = 1.19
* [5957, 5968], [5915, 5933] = 1.11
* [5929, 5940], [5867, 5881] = 1.04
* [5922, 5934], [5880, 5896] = 1.12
